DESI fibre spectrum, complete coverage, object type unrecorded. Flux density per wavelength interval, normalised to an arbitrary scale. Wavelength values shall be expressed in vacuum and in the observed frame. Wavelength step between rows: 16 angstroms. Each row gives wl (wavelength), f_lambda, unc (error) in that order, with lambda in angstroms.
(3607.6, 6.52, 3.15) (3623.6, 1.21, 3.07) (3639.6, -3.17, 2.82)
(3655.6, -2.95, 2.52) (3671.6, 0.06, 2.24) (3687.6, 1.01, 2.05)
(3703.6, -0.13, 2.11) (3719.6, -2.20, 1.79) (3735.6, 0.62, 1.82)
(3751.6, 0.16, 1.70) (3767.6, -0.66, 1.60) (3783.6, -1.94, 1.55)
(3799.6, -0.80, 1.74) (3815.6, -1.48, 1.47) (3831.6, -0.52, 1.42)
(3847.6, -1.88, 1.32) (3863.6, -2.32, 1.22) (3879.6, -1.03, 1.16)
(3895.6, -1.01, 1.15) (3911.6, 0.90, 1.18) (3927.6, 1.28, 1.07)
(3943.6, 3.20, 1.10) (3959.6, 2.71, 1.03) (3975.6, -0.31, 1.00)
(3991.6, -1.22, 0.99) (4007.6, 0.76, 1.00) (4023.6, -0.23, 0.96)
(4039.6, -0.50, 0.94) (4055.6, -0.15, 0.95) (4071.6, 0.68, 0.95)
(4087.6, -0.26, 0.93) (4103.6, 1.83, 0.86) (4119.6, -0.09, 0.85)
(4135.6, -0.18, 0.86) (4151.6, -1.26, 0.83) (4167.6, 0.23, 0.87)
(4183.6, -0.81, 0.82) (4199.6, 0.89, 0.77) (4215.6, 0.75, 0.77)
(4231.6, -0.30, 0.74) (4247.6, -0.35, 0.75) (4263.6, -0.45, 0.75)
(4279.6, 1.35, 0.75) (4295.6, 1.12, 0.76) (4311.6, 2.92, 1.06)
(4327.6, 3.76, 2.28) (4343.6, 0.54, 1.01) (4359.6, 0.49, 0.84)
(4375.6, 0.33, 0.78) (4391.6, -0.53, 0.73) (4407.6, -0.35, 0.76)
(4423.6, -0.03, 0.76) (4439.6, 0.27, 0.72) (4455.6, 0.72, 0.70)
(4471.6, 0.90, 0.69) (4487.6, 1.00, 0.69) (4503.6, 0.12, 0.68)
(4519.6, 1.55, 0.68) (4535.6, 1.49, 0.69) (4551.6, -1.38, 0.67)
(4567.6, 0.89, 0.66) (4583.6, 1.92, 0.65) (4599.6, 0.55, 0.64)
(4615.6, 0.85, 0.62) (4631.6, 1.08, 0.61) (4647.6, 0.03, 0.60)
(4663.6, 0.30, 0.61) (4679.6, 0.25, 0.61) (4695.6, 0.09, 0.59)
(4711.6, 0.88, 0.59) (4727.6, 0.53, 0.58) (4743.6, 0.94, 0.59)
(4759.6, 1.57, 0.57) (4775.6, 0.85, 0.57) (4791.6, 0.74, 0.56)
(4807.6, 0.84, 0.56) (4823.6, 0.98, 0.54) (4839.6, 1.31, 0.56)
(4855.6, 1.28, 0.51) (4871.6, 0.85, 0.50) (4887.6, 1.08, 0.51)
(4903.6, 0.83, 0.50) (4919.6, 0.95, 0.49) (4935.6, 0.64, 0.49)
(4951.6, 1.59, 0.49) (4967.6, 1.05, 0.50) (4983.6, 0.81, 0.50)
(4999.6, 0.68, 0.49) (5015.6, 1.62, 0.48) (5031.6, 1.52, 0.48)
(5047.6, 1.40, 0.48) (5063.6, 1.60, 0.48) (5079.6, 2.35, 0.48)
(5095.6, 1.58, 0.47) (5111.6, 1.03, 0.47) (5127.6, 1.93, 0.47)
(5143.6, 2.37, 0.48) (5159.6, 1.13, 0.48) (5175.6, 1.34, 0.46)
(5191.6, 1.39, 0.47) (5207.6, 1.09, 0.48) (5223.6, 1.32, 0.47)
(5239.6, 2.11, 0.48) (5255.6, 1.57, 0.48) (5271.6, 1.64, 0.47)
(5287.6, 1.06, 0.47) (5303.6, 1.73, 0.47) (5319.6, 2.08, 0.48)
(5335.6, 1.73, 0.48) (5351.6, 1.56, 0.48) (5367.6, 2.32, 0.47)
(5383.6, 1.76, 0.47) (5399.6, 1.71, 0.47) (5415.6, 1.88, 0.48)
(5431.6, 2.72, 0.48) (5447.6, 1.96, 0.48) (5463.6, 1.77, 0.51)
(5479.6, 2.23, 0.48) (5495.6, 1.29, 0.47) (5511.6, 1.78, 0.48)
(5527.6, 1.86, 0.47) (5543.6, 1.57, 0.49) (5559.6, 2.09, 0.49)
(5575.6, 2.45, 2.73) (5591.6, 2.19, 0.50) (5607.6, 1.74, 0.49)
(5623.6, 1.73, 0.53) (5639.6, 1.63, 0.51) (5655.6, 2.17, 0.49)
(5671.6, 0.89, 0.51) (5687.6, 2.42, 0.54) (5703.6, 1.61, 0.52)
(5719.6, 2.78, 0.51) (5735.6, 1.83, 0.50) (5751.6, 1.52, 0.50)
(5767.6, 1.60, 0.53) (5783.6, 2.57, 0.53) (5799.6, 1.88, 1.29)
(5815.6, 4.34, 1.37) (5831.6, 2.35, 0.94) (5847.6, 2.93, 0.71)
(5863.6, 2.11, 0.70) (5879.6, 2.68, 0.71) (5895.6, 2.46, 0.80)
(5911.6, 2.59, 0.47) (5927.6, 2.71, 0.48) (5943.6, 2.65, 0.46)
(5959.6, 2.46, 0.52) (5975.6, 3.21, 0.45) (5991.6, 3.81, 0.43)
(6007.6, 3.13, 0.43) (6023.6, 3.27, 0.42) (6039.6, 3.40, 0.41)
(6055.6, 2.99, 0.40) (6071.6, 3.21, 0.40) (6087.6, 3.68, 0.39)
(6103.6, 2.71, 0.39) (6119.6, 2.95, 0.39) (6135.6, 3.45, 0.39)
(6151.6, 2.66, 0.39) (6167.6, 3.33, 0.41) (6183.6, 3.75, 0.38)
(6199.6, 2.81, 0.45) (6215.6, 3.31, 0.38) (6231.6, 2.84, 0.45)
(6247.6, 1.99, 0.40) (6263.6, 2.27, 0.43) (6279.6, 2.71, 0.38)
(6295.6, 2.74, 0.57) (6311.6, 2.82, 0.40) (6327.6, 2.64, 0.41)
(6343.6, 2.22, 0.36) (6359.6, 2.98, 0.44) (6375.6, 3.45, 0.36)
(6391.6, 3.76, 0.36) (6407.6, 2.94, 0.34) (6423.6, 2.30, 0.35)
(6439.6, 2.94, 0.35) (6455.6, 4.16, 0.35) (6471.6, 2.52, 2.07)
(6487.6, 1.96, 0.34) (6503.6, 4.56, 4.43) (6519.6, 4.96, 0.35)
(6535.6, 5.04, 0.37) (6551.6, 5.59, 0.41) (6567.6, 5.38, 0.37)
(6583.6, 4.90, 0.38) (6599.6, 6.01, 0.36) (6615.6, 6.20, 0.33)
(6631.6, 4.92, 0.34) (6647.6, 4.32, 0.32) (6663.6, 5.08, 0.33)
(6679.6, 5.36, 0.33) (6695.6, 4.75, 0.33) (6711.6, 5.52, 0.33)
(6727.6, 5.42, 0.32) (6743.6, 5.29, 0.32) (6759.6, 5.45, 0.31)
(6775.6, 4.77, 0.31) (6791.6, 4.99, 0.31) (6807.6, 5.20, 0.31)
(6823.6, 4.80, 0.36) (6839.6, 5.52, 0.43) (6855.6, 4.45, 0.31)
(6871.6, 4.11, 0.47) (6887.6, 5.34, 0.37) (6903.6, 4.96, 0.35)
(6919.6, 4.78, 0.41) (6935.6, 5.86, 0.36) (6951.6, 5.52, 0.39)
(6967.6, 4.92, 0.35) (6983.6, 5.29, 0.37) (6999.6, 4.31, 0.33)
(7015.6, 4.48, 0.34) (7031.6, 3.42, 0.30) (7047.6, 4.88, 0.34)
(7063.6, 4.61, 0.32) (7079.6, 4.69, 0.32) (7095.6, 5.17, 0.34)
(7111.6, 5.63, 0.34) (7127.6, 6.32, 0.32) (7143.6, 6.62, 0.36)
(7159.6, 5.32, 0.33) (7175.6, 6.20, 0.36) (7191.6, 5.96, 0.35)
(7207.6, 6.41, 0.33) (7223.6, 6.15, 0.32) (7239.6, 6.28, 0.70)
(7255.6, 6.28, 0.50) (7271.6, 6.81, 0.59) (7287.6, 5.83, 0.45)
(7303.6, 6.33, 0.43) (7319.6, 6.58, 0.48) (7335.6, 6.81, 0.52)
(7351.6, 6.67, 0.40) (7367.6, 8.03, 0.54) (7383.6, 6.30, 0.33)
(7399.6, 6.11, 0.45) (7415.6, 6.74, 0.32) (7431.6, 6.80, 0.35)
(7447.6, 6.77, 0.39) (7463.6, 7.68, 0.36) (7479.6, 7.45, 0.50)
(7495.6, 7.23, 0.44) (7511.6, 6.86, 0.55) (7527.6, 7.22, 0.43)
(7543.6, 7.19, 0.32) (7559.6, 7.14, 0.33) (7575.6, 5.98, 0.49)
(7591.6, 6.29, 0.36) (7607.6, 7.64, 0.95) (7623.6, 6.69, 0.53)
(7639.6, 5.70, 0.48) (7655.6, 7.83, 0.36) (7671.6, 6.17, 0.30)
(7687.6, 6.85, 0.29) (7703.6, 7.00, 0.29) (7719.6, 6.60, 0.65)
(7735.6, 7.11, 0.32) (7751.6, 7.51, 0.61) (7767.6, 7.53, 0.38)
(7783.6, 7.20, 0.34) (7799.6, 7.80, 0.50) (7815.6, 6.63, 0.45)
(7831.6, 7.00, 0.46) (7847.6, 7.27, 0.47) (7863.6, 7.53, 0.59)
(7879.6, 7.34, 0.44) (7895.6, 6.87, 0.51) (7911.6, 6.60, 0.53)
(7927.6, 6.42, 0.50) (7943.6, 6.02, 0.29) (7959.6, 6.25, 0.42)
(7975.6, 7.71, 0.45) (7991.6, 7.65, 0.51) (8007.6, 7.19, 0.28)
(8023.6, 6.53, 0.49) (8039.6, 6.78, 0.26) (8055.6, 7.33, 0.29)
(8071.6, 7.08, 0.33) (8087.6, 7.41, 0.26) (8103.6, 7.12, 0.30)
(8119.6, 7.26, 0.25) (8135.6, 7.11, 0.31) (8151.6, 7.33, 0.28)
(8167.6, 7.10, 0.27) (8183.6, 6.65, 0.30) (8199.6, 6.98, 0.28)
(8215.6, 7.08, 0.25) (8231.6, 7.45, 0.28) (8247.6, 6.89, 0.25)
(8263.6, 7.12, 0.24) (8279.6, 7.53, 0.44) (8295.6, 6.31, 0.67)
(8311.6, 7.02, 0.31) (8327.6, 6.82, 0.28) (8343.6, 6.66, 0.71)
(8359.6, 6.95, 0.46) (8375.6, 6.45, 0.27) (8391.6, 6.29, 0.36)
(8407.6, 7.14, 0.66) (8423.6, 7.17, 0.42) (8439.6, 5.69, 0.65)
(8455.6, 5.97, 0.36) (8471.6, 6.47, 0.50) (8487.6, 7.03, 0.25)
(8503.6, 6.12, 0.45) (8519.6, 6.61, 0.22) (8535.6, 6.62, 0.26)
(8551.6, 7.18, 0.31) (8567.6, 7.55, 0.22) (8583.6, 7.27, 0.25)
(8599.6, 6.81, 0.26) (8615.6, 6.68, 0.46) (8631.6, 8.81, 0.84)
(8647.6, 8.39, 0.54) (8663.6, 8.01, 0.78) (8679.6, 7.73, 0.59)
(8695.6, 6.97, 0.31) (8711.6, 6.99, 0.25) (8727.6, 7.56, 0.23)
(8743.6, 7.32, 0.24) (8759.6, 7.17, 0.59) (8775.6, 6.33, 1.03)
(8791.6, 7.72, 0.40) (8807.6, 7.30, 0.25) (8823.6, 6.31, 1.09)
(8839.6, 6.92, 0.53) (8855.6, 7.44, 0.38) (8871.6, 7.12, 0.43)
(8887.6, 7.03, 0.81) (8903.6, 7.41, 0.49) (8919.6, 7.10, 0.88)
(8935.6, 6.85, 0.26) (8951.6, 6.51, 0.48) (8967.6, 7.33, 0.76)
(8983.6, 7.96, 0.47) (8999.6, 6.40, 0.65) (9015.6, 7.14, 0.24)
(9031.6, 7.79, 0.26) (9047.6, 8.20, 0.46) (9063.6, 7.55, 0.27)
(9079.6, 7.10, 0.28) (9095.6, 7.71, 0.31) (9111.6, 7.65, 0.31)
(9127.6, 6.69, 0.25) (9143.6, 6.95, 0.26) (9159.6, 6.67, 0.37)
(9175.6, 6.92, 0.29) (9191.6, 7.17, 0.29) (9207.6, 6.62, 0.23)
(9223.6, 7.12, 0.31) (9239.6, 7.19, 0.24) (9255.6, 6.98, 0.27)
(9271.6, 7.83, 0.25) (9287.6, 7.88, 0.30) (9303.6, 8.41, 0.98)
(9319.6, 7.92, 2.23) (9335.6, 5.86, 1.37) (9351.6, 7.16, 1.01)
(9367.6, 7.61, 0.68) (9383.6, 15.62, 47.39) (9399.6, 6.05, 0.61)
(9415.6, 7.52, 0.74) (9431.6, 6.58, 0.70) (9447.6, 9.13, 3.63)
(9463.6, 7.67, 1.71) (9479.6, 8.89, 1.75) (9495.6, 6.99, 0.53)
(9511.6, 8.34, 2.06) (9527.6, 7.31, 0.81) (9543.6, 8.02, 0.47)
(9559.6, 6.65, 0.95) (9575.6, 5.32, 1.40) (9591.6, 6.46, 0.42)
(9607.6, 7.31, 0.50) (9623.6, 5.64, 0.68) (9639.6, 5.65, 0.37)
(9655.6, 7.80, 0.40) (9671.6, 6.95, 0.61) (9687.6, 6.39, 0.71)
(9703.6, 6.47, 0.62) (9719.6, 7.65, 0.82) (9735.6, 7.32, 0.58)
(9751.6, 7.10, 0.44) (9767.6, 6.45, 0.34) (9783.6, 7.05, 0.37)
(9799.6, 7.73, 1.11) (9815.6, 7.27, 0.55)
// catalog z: 0.633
